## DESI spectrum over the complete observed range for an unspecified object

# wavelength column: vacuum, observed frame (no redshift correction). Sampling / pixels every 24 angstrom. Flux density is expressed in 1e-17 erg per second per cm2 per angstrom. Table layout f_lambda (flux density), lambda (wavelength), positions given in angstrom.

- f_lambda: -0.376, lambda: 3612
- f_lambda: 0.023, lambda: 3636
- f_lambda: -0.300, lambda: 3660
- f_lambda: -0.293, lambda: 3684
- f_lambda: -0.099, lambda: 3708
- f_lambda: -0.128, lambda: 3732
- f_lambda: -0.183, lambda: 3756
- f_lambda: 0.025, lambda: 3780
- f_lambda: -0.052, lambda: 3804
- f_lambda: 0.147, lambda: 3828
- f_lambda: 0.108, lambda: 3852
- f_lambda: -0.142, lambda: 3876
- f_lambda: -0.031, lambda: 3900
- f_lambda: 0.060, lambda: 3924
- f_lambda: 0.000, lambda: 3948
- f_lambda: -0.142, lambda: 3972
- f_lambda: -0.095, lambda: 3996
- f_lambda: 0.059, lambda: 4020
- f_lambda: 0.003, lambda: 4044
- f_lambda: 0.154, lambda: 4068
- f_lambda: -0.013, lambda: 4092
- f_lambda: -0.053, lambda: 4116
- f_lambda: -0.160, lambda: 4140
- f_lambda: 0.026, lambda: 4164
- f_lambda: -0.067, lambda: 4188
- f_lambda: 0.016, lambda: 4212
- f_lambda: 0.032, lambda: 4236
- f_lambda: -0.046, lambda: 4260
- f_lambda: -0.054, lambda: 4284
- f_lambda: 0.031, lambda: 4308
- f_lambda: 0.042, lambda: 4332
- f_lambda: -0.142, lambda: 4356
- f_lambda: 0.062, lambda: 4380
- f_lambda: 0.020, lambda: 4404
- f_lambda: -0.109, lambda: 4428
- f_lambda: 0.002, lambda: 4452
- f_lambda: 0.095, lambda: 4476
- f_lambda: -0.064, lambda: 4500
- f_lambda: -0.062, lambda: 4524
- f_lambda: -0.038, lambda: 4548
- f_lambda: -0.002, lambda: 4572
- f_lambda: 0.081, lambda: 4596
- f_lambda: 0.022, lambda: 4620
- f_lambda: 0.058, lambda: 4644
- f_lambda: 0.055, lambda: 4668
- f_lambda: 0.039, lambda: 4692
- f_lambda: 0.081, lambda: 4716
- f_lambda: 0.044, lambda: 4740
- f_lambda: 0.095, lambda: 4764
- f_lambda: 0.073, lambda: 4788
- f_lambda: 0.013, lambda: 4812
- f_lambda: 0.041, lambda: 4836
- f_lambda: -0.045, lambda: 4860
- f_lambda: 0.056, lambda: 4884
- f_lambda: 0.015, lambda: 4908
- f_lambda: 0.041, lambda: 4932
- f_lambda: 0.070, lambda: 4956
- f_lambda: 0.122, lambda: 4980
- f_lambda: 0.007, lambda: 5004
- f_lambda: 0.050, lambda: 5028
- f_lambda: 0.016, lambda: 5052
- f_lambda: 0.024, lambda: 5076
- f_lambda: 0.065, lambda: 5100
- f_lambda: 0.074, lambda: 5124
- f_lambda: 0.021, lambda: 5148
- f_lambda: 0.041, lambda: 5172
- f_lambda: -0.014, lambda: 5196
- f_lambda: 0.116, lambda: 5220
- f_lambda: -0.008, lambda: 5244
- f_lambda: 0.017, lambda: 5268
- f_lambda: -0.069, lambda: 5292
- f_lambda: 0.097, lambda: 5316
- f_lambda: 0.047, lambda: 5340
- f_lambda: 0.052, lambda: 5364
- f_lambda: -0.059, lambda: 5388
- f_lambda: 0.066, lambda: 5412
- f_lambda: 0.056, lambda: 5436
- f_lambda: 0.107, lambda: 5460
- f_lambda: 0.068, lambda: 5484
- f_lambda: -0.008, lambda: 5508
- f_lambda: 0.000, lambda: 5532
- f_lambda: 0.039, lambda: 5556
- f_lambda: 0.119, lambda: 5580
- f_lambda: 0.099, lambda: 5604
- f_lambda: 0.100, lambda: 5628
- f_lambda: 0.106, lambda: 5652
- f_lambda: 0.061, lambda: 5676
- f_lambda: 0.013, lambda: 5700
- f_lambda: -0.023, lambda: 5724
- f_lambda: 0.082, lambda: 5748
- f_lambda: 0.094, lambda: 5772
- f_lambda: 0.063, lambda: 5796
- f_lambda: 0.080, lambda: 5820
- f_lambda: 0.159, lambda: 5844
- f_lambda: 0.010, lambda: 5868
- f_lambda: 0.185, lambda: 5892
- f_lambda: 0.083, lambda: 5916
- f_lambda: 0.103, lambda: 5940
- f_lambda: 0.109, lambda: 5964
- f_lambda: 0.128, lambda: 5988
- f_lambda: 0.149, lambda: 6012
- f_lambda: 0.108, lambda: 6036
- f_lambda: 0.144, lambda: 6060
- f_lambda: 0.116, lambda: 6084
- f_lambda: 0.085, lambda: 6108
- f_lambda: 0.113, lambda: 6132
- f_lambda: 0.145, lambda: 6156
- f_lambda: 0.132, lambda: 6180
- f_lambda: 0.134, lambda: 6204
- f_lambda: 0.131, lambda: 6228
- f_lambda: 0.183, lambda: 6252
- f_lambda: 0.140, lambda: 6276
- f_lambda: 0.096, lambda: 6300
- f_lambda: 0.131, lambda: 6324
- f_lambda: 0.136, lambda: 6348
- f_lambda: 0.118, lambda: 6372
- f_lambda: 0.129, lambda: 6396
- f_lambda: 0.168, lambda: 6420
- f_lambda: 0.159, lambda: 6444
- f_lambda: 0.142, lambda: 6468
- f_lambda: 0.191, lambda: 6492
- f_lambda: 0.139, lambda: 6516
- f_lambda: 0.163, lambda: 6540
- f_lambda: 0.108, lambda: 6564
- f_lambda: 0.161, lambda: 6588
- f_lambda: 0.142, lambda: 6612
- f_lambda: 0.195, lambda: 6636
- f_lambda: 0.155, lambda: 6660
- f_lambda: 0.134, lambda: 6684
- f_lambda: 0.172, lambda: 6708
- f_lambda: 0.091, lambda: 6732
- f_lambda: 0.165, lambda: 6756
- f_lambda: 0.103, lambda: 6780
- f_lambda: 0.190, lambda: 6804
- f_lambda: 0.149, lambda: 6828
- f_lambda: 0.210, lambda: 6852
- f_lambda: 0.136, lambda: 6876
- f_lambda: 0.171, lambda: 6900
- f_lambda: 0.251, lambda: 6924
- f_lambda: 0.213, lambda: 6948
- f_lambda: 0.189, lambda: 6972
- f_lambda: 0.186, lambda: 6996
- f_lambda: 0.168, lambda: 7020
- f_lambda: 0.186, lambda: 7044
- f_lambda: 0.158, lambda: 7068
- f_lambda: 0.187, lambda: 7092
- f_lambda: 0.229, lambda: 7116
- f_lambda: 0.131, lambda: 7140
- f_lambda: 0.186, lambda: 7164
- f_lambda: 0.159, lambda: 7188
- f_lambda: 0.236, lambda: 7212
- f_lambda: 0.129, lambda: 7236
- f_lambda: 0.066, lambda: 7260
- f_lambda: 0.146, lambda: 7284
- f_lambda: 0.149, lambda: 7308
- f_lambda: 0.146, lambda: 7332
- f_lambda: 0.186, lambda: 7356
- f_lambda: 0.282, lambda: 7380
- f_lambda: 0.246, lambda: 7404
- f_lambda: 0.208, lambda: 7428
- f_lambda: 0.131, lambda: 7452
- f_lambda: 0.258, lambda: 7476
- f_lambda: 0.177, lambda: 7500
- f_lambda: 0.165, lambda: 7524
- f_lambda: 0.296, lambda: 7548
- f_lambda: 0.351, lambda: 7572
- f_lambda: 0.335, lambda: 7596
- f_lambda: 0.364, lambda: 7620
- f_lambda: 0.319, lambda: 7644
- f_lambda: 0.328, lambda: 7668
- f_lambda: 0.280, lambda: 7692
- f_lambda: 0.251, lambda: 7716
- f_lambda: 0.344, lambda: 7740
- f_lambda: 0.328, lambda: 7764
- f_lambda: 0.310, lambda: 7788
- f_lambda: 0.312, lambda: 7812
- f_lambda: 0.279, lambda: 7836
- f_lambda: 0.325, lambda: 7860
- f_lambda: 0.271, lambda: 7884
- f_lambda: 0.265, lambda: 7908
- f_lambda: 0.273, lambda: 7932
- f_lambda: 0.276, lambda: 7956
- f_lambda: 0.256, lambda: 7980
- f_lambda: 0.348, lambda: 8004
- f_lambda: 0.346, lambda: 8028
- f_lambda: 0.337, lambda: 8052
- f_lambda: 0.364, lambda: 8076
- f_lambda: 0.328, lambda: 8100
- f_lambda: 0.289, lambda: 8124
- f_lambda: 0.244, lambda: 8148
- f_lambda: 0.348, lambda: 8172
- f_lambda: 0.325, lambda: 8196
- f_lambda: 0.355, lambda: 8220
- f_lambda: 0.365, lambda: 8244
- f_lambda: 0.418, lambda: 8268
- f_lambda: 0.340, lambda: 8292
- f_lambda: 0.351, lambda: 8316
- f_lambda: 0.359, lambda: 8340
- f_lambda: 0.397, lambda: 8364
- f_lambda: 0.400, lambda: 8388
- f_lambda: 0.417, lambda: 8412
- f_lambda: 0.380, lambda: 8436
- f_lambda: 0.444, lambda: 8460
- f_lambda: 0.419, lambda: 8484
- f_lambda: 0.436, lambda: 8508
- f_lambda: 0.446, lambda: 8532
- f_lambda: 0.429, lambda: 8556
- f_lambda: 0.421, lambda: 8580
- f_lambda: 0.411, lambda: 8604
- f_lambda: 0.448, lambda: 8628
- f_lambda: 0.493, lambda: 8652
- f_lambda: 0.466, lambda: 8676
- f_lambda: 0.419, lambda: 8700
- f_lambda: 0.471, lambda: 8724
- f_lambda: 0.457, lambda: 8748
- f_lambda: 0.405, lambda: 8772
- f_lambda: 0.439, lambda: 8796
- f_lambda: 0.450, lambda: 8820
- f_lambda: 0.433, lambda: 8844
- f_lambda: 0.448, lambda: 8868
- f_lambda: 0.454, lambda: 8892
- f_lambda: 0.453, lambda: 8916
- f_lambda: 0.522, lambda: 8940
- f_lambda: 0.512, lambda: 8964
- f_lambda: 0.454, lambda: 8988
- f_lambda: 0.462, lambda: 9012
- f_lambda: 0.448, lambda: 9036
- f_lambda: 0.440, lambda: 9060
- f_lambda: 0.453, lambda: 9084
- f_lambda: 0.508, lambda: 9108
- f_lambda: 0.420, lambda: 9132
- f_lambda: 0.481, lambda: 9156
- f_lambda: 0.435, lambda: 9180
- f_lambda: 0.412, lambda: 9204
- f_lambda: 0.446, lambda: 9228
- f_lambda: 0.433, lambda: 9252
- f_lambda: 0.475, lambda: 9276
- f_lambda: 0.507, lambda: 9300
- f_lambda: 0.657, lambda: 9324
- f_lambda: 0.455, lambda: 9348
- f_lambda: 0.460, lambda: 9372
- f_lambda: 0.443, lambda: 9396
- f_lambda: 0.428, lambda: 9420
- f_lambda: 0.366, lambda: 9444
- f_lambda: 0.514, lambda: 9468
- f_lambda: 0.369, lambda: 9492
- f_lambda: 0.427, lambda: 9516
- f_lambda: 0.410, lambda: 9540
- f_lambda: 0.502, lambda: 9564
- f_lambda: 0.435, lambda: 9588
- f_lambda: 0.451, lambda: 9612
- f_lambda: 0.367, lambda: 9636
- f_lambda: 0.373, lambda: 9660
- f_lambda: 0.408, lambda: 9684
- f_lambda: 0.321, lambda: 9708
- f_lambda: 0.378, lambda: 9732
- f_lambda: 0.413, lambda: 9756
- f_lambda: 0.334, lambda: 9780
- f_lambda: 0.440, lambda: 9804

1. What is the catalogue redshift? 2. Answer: 0.892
